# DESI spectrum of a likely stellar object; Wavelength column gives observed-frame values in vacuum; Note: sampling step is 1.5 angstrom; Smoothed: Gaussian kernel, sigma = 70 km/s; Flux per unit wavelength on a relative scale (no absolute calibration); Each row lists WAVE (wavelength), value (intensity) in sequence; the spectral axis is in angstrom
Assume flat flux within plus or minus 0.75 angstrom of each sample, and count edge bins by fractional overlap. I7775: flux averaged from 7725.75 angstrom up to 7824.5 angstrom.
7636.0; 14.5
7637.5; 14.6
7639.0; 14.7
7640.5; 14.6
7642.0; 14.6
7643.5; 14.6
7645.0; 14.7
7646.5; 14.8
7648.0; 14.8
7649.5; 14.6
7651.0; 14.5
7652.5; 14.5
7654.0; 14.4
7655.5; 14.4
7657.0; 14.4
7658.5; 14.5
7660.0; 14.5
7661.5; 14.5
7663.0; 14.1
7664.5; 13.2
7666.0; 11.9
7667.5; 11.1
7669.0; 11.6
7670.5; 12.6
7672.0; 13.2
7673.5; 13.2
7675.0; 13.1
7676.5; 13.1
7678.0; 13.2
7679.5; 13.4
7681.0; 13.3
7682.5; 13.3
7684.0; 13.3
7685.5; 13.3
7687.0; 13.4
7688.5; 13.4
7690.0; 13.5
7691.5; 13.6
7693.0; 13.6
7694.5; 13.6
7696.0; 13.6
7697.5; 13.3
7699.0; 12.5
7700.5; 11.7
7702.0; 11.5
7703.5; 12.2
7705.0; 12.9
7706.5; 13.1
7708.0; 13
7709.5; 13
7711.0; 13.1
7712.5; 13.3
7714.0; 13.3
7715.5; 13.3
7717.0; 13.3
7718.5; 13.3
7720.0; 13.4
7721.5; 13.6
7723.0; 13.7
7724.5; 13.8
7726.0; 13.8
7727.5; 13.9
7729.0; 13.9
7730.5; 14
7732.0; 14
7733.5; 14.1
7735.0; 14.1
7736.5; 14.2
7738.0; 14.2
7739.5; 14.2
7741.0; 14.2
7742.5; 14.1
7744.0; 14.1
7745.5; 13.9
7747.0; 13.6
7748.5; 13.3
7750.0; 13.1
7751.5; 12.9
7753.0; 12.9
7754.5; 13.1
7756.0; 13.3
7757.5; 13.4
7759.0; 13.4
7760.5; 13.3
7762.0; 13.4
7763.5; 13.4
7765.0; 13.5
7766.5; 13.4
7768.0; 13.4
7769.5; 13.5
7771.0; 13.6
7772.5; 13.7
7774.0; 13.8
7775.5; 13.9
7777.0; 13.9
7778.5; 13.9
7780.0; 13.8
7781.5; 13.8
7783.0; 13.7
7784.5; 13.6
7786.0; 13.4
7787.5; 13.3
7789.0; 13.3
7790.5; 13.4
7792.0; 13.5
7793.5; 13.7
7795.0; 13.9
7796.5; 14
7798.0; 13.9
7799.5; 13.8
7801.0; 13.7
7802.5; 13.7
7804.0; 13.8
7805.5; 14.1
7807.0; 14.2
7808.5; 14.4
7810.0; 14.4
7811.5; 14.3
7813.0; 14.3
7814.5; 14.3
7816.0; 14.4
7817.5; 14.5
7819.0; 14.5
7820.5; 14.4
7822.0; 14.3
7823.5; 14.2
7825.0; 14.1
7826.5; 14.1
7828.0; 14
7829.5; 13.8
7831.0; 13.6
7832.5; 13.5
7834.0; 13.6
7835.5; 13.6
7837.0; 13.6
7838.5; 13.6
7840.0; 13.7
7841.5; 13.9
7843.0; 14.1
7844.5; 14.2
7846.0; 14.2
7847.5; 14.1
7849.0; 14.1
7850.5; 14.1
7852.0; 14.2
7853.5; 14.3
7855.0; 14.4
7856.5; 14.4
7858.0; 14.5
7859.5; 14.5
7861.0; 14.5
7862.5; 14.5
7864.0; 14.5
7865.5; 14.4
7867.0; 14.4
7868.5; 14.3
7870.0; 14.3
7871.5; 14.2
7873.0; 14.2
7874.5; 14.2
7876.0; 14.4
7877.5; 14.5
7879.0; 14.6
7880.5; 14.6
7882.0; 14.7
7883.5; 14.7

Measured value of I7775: 13.8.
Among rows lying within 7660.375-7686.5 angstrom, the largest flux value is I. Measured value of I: 14.5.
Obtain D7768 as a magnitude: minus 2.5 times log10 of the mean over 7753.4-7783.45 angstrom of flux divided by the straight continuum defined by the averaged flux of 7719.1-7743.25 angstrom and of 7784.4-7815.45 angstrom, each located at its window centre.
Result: 0.028 mag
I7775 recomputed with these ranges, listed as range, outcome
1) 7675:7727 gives 13.2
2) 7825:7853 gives 13.9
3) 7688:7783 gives 13.5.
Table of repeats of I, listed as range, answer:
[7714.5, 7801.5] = 14.2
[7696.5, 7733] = 14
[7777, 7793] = 13.9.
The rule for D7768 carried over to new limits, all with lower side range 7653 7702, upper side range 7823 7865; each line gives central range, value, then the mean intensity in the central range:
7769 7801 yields 0.01 mag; 13.7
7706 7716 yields 0.02 mag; 13.2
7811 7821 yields -0.03 mag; 14.4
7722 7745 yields -0.04 mag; 14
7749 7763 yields 0.04 mag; 13.2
